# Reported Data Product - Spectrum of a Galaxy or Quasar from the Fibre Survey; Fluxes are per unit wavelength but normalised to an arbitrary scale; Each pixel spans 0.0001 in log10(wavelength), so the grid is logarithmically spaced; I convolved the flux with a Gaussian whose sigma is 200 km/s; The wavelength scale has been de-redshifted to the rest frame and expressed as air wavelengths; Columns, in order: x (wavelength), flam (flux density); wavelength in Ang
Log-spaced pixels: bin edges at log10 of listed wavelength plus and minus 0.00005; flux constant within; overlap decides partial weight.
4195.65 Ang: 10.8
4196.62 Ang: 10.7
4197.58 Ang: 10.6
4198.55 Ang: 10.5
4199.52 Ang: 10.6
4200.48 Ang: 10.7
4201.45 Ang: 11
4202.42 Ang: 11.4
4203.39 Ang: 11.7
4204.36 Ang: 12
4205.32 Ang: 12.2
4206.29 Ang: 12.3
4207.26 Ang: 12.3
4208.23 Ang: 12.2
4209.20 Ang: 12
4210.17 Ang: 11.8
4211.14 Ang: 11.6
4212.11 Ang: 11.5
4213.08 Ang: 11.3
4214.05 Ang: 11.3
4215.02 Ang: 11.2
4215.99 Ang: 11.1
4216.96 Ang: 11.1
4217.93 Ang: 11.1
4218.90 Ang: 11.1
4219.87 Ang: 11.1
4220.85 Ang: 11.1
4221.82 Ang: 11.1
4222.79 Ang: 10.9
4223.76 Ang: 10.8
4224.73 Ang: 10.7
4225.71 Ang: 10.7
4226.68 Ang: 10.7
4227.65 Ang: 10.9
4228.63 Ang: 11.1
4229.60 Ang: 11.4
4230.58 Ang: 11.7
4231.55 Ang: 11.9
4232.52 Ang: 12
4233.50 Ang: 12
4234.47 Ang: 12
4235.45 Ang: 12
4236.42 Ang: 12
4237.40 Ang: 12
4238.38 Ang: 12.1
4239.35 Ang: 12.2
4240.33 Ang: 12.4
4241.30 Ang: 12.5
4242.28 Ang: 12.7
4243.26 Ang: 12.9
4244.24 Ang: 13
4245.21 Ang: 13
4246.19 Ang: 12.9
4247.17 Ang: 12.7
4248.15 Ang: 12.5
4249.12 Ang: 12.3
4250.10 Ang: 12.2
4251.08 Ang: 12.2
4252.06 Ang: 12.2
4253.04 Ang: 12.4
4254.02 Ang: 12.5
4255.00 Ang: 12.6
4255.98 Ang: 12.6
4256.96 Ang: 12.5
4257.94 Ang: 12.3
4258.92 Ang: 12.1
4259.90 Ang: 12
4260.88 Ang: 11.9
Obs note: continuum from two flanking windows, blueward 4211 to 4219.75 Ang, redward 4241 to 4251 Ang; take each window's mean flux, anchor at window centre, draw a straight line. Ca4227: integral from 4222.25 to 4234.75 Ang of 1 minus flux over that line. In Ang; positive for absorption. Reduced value 0.6 Ang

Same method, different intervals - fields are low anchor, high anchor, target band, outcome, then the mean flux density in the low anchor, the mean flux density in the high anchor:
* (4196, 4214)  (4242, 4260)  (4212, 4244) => 1.2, 11.5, 12.5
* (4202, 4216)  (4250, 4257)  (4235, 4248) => -0.3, 11.7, 12.4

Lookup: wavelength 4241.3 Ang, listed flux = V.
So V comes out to 12.5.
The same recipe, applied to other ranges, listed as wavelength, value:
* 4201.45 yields 11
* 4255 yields 12.6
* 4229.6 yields 11.4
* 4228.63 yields 11.1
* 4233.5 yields 12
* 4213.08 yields 11.3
